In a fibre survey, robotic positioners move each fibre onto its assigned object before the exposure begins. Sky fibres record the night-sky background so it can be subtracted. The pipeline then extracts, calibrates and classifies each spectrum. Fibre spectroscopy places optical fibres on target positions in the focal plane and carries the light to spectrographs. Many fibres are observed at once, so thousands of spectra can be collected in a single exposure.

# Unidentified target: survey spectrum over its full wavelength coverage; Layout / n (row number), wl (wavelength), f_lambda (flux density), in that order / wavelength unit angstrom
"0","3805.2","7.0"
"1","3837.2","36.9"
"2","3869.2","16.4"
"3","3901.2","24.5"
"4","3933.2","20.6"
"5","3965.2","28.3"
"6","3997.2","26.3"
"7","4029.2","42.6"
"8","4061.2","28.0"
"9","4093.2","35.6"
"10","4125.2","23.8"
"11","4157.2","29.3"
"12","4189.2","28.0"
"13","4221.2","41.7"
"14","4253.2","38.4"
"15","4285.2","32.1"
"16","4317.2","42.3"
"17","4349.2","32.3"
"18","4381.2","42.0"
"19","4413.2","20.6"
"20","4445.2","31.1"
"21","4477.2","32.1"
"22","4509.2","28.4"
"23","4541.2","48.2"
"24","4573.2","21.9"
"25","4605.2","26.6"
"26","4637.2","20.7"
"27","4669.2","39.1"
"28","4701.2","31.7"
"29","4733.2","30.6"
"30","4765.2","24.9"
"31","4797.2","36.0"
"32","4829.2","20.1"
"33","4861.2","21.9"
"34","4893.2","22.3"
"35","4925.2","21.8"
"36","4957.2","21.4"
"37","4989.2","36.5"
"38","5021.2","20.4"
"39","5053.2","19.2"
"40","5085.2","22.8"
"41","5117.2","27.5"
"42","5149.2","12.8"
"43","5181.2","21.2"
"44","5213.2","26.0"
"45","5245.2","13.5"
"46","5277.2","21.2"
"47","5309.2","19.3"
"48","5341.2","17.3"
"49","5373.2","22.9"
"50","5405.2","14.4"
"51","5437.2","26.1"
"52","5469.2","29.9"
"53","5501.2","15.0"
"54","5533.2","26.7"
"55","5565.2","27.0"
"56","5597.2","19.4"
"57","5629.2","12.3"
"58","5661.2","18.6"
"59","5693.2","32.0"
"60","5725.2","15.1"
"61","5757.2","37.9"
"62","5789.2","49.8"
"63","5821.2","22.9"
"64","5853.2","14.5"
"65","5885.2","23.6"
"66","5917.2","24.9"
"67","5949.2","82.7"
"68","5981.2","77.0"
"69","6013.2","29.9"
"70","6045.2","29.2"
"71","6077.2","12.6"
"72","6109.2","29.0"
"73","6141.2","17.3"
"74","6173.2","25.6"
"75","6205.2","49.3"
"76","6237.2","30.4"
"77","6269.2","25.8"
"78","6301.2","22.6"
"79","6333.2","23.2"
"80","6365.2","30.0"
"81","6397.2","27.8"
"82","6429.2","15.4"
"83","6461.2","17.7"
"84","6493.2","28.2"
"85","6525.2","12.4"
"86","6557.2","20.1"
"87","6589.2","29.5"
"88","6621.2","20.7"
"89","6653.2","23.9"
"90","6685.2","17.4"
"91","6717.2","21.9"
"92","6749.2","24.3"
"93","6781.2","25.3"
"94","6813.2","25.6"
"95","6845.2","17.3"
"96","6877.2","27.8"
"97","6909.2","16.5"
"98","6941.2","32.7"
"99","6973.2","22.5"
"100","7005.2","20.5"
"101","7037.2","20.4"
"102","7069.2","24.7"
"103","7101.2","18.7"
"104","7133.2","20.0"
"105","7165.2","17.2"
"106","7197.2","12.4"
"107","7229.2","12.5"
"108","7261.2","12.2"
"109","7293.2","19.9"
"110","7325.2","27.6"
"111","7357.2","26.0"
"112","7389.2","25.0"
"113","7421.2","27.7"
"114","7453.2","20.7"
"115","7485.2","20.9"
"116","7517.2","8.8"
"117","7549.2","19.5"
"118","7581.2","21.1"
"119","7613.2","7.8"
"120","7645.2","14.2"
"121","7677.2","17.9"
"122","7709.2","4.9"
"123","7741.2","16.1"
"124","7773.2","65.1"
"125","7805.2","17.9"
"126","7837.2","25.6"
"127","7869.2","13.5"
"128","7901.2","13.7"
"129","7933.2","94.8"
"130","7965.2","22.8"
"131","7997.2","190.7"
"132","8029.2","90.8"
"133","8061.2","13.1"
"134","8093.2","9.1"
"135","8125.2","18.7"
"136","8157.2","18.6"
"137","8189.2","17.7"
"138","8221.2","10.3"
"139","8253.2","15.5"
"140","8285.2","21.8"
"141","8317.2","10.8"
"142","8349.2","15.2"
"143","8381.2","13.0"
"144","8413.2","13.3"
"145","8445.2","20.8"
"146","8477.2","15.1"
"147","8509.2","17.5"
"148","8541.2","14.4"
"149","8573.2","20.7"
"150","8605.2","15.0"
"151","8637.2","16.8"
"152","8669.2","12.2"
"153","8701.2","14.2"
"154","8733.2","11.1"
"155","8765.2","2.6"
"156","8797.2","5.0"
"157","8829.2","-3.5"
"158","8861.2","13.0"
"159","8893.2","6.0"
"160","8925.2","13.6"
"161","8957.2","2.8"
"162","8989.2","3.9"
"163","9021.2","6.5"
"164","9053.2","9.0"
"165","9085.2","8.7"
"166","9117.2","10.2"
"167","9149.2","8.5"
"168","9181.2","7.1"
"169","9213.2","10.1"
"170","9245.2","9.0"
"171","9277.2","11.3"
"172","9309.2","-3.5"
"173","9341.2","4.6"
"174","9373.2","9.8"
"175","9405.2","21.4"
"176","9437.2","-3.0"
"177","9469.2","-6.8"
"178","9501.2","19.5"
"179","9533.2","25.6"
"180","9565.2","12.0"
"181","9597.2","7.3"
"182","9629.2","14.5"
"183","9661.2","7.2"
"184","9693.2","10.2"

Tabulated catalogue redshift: 0.600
